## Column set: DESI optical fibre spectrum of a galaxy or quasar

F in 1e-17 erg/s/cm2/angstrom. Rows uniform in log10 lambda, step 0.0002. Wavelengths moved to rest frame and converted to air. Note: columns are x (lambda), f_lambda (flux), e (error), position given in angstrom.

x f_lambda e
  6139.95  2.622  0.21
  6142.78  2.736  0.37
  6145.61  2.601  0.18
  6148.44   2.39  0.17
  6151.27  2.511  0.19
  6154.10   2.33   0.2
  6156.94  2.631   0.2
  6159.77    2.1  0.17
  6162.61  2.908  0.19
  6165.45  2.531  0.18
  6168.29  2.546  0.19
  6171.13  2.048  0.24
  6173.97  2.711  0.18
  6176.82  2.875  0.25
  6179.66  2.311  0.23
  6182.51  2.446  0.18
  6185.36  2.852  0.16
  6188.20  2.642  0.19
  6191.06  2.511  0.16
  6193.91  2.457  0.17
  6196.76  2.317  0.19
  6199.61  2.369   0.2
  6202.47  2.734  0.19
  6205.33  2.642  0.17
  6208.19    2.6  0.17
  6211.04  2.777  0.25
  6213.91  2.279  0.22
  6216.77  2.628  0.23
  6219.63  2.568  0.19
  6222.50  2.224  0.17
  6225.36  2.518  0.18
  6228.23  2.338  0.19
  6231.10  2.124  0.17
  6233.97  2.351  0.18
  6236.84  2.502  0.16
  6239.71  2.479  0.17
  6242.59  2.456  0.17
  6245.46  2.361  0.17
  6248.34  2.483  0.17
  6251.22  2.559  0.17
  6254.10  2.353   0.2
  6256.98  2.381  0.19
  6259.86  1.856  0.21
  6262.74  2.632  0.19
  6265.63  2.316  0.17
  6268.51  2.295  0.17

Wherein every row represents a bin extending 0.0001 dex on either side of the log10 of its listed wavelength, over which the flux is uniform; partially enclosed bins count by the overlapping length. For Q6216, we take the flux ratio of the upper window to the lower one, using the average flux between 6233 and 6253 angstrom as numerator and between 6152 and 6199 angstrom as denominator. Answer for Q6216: 0.98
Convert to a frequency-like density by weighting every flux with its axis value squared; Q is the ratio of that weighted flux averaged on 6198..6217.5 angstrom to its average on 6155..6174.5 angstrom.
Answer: 1.1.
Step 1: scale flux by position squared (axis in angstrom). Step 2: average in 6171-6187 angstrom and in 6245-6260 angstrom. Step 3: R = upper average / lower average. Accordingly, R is 0.9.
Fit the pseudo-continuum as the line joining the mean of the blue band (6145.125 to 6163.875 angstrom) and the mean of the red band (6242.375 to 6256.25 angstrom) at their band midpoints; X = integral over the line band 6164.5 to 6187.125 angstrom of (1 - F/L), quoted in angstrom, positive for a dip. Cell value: -0.60 angstrom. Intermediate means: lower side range 2.49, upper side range 2.44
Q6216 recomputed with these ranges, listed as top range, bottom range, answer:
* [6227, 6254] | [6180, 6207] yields 0.95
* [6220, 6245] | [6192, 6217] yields 0.94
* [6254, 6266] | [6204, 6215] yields 0.89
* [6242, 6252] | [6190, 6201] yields 1.02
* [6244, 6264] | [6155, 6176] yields 0.95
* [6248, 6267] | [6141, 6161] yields 0.95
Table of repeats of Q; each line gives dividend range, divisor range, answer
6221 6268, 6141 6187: 0.96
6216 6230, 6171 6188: 0.96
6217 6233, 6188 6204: 0.96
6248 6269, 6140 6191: 0.96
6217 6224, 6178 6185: 1.00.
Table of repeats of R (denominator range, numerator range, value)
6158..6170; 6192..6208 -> 1.01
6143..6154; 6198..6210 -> 1.05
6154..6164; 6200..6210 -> 1.06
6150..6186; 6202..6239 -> 1.00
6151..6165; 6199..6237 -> 1.01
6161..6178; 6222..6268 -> 0.94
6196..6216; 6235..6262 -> 0.95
